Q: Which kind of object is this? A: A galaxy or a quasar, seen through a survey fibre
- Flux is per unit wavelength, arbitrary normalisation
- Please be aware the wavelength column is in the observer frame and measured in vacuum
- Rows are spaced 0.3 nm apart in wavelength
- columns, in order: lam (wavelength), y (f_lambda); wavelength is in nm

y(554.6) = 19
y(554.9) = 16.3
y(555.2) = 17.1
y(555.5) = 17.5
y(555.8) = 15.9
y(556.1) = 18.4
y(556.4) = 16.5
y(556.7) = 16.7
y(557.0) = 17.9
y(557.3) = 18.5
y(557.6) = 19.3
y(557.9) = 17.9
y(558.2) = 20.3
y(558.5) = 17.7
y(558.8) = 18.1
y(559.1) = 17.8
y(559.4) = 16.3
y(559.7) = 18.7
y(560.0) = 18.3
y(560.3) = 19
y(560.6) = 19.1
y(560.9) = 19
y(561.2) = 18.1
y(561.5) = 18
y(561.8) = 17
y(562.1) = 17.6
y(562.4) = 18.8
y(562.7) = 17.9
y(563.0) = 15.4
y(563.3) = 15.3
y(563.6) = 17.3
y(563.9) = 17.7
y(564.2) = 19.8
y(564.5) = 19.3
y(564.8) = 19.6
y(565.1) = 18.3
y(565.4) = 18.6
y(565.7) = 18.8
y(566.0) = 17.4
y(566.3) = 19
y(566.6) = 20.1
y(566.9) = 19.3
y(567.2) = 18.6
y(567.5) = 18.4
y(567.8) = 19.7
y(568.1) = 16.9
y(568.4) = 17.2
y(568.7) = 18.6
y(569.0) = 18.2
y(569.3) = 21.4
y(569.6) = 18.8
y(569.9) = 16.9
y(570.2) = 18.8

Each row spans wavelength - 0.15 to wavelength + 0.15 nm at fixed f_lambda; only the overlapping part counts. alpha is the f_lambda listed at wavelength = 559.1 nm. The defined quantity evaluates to 17.8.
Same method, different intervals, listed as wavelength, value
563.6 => 17.3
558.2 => 20.3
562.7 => 17.9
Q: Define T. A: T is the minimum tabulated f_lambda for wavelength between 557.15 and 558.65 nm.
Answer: 17.7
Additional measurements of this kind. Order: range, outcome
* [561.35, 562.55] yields 17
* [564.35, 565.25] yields 18.3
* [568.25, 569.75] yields 17.2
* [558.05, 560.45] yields 16.3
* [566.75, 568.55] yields 16.9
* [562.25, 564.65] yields 15.3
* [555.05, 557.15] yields 15.9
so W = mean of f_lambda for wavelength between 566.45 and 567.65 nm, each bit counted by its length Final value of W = 19.1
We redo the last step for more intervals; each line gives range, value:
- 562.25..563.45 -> 16.8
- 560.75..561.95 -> 18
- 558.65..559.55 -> 17.4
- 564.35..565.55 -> 19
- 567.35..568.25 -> 18.3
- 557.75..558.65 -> 18.6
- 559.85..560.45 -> 18.7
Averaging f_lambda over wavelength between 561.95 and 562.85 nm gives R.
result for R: 18.1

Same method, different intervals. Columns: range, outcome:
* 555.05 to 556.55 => 17.1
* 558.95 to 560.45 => 18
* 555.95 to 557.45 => 17.6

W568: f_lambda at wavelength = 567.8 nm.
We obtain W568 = 19.7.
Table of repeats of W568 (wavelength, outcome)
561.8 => 17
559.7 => 18.7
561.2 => 18.1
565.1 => 18.3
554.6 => 19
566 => 17.4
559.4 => 16.3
